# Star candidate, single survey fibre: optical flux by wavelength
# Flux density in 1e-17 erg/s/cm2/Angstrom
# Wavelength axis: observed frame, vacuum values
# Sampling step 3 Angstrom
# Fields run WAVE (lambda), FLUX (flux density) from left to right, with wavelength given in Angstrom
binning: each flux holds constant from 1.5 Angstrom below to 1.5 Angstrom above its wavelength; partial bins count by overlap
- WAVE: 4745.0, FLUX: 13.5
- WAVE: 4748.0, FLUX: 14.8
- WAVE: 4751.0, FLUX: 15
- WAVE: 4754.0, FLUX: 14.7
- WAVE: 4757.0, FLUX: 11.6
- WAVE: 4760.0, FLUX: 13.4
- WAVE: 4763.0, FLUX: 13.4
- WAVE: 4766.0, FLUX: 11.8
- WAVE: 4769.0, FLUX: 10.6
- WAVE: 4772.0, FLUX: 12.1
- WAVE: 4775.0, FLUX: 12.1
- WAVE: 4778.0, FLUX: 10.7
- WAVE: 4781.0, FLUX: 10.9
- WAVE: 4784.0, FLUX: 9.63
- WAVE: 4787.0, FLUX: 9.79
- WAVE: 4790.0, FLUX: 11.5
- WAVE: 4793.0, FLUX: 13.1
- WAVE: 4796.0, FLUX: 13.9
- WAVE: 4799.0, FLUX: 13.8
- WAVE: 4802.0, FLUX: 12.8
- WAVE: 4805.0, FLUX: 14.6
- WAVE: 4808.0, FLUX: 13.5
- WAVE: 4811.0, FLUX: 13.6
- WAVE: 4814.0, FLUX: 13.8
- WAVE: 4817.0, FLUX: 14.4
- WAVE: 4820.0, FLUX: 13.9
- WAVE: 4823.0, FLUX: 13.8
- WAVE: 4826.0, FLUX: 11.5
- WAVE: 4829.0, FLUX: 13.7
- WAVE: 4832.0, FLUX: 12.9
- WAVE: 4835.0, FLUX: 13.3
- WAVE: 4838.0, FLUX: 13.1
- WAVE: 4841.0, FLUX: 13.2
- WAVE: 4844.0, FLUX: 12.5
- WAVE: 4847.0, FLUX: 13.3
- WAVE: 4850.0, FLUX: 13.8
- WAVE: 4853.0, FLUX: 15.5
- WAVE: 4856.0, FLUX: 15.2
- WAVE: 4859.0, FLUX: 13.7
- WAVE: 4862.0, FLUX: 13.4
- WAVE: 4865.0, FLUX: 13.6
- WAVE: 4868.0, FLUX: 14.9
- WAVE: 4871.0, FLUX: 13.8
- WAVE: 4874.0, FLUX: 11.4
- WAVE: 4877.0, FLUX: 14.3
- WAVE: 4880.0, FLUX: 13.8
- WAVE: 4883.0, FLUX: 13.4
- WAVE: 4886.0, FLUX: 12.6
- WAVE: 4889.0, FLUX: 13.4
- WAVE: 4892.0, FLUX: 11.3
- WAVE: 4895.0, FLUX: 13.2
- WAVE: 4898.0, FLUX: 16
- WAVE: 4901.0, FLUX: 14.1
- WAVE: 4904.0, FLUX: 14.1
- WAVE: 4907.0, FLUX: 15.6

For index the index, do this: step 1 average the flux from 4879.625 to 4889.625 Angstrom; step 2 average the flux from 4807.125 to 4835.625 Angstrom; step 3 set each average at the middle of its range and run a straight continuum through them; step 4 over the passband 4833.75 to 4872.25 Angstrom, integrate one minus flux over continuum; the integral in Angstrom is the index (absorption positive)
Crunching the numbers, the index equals -1.3 Angstrom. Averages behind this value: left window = 13.4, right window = 13.2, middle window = 13.8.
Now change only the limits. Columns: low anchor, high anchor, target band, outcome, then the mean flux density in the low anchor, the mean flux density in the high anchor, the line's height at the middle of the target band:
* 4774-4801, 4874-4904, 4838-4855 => -1.2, 11.7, 13.5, 12.7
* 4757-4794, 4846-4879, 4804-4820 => -1.8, 11.6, 13.9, 12.5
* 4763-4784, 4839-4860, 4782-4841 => -1.6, 11.4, 13.9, 12.6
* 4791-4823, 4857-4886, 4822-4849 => 1.2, 13.7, 13.6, 13.6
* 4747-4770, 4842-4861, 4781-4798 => 2.3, 13.2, 14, 13.4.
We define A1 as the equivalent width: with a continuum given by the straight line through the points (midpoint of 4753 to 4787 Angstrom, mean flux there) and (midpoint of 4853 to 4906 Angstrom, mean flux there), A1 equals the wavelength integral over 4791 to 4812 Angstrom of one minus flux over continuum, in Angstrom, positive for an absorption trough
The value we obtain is -2.1 Angstrom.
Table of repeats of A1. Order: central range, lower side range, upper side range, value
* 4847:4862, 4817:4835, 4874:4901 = -1.09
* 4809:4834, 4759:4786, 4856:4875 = -1.56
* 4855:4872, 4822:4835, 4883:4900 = -1.16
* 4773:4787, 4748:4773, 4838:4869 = 2.53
